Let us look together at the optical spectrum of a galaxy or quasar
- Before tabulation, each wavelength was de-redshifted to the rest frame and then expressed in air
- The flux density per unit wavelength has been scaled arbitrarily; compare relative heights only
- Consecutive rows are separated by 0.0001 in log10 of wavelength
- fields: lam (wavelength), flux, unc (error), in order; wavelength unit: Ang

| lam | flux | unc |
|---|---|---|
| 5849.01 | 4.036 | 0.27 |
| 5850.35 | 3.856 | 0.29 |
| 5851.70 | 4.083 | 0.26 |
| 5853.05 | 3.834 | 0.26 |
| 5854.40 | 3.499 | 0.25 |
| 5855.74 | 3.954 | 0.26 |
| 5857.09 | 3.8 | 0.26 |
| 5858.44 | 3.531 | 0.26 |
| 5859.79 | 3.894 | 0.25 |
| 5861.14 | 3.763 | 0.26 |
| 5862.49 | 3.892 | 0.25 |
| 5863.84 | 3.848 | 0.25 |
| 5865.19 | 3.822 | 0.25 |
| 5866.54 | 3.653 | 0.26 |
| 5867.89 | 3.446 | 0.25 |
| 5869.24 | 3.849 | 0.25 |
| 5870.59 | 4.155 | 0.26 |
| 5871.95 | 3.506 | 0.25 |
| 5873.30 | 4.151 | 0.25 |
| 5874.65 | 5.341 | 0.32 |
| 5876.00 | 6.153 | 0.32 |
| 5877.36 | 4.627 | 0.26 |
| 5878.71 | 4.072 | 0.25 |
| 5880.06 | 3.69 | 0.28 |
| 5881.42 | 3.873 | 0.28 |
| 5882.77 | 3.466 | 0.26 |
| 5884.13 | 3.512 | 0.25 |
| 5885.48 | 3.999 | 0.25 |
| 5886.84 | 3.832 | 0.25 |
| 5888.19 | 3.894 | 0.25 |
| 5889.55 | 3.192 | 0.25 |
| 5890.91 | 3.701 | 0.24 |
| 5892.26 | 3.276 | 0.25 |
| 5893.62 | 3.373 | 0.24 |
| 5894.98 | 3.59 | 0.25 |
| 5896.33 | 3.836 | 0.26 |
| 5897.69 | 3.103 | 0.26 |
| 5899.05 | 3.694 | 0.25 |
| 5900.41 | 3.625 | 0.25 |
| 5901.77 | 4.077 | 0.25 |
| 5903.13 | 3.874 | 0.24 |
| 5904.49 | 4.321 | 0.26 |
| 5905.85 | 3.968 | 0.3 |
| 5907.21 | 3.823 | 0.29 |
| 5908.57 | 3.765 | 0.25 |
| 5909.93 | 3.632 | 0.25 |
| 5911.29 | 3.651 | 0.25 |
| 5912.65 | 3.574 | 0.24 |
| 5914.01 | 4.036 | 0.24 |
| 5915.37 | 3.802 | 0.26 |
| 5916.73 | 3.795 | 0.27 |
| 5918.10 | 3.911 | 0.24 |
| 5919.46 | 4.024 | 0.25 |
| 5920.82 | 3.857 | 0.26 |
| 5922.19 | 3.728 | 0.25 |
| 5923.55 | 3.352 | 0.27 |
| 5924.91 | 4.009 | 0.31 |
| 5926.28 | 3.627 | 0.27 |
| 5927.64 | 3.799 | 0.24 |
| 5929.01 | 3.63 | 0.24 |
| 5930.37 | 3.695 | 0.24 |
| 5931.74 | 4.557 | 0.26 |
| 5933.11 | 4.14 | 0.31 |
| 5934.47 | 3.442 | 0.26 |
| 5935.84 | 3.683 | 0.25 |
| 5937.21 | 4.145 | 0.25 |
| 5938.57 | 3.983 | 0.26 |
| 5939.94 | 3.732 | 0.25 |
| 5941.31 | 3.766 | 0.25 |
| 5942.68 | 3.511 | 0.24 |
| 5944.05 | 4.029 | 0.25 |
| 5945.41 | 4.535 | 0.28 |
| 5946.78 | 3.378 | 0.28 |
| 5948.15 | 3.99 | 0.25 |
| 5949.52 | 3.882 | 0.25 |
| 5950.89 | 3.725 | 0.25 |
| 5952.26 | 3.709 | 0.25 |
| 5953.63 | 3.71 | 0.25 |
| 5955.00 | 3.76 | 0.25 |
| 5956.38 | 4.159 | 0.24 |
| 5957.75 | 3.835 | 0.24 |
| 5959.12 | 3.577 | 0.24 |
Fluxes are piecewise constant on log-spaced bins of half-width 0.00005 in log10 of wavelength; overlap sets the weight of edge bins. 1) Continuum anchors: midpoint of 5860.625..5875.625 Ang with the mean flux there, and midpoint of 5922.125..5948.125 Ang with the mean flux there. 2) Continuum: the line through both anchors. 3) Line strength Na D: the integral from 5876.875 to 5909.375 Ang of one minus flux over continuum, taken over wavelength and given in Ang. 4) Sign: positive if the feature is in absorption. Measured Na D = 1.5 Ang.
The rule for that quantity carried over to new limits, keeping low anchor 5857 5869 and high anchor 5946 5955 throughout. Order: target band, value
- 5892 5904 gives 0.4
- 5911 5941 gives -0.7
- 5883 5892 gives 0.2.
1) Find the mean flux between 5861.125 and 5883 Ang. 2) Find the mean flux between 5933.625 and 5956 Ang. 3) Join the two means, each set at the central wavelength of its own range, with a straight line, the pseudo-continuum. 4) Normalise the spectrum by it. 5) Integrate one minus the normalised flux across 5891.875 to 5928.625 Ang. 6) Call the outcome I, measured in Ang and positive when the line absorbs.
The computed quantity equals 1.9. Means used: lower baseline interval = 4.1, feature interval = 3.75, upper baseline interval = 3.82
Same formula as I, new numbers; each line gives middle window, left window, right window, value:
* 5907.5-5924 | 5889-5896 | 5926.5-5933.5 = -0.08 Ang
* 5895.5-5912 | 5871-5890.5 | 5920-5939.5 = 0.78 Ang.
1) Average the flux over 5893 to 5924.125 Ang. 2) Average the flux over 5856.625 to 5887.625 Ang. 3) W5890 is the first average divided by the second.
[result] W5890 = 0.94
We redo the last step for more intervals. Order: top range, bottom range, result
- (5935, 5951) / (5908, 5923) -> 1.02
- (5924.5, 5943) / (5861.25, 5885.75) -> 0.95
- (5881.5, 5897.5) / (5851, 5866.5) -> 0.95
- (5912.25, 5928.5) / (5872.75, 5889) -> 0.90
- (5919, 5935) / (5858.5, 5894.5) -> 0.98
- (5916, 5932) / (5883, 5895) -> 1.06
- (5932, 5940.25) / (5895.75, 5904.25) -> 1.04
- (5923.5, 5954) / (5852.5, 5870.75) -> 1.02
